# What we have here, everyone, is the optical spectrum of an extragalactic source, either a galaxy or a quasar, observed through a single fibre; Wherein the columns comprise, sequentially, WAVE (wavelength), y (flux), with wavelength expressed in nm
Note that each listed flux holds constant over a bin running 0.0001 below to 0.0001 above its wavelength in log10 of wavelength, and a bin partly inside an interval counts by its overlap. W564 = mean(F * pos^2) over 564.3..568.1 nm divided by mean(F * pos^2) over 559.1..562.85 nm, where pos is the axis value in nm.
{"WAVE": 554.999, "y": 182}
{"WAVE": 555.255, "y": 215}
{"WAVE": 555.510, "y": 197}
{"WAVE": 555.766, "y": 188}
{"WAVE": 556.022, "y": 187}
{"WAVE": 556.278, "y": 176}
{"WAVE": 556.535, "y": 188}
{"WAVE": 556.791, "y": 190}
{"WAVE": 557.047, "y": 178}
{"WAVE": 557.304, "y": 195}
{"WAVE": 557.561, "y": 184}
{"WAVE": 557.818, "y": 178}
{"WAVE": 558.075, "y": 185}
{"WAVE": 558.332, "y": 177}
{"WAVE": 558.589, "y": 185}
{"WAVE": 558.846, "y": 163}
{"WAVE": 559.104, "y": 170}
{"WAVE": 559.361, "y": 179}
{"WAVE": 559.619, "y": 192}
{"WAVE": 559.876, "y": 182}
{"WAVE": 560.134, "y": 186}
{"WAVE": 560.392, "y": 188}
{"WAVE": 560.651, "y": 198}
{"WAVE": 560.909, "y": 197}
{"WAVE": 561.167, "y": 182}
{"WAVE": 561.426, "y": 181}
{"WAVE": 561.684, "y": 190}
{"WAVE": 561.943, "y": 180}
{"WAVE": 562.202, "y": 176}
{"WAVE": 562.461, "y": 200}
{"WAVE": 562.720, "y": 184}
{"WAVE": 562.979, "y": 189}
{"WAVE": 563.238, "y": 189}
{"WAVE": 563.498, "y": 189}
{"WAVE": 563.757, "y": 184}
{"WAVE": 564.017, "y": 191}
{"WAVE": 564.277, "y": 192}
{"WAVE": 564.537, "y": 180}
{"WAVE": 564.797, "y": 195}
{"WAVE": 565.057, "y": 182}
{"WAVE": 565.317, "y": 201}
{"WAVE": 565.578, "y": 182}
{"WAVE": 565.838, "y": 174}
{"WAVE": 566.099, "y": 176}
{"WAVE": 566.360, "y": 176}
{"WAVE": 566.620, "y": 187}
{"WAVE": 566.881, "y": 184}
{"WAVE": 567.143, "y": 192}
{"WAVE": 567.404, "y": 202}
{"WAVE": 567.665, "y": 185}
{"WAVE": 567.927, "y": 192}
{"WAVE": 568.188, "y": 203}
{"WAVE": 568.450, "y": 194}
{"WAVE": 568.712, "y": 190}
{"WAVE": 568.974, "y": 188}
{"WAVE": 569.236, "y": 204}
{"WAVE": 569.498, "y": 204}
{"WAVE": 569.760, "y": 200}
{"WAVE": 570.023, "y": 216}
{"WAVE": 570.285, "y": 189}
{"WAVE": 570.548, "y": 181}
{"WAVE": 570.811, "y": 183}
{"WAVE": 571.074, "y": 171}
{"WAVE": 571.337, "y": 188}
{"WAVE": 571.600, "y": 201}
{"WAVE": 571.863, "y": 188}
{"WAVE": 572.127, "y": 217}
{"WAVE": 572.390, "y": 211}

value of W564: 1.02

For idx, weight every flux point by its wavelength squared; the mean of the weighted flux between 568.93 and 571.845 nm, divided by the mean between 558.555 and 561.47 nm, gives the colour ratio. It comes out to 1.1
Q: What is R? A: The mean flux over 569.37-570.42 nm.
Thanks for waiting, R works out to 202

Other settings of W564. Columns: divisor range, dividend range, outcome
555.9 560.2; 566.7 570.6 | 1.11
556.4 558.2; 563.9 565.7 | 1.05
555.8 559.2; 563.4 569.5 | 1.08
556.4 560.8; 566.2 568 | 1.06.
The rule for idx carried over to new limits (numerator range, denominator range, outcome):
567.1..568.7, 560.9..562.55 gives 1.07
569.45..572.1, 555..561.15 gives 1.08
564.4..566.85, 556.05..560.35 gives 1.04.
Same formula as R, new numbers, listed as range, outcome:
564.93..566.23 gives 183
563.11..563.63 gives 189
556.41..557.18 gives 185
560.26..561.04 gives 194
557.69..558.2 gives 181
